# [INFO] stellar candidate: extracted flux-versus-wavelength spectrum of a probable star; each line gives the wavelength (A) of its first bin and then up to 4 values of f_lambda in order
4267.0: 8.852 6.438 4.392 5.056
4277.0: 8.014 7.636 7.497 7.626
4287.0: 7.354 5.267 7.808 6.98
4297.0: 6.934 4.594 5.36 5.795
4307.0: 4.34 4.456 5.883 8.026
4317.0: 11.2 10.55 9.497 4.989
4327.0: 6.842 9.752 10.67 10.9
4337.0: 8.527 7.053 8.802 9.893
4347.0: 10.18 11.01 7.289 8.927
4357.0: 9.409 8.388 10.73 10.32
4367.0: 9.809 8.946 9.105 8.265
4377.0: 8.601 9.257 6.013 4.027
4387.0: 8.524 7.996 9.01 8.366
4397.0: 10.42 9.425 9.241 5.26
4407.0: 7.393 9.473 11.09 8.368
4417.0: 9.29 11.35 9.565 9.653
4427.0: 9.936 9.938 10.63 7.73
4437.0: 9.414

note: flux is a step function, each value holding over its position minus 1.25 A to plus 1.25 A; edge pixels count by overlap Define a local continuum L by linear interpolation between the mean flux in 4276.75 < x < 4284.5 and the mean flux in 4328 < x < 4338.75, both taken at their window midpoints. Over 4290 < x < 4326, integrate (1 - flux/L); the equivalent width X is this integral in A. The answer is 7.9 A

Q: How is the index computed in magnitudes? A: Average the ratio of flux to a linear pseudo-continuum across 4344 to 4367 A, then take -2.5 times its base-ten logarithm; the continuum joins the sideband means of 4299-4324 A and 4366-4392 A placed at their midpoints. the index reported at -0.24 mag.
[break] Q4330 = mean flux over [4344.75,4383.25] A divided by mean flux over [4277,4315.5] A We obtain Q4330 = 1.4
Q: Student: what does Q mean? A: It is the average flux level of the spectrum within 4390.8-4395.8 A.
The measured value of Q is 8.7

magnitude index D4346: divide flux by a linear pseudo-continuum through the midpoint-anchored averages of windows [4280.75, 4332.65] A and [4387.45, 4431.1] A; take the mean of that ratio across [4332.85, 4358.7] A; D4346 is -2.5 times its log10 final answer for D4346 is -0.16 mag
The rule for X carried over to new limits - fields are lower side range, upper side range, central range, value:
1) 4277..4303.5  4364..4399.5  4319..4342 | -3.6 A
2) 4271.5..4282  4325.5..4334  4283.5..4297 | 0.4 A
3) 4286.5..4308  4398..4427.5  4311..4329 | -4.4 A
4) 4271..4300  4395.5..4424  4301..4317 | 2.4 A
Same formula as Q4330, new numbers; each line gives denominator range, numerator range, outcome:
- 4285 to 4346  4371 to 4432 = 1.16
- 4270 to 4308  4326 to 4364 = 1.46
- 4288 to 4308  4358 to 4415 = 1.45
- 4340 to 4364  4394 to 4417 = 0.94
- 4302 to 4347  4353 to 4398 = 1.07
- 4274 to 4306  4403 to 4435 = 1.39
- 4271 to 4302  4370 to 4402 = 1.27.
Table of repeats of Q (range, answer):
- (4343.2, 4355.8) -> 9.46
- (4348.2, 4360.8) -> 9.02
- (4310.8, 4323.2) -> 9.04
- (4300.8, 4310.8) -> 4.99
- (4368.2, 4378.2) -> 8.74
